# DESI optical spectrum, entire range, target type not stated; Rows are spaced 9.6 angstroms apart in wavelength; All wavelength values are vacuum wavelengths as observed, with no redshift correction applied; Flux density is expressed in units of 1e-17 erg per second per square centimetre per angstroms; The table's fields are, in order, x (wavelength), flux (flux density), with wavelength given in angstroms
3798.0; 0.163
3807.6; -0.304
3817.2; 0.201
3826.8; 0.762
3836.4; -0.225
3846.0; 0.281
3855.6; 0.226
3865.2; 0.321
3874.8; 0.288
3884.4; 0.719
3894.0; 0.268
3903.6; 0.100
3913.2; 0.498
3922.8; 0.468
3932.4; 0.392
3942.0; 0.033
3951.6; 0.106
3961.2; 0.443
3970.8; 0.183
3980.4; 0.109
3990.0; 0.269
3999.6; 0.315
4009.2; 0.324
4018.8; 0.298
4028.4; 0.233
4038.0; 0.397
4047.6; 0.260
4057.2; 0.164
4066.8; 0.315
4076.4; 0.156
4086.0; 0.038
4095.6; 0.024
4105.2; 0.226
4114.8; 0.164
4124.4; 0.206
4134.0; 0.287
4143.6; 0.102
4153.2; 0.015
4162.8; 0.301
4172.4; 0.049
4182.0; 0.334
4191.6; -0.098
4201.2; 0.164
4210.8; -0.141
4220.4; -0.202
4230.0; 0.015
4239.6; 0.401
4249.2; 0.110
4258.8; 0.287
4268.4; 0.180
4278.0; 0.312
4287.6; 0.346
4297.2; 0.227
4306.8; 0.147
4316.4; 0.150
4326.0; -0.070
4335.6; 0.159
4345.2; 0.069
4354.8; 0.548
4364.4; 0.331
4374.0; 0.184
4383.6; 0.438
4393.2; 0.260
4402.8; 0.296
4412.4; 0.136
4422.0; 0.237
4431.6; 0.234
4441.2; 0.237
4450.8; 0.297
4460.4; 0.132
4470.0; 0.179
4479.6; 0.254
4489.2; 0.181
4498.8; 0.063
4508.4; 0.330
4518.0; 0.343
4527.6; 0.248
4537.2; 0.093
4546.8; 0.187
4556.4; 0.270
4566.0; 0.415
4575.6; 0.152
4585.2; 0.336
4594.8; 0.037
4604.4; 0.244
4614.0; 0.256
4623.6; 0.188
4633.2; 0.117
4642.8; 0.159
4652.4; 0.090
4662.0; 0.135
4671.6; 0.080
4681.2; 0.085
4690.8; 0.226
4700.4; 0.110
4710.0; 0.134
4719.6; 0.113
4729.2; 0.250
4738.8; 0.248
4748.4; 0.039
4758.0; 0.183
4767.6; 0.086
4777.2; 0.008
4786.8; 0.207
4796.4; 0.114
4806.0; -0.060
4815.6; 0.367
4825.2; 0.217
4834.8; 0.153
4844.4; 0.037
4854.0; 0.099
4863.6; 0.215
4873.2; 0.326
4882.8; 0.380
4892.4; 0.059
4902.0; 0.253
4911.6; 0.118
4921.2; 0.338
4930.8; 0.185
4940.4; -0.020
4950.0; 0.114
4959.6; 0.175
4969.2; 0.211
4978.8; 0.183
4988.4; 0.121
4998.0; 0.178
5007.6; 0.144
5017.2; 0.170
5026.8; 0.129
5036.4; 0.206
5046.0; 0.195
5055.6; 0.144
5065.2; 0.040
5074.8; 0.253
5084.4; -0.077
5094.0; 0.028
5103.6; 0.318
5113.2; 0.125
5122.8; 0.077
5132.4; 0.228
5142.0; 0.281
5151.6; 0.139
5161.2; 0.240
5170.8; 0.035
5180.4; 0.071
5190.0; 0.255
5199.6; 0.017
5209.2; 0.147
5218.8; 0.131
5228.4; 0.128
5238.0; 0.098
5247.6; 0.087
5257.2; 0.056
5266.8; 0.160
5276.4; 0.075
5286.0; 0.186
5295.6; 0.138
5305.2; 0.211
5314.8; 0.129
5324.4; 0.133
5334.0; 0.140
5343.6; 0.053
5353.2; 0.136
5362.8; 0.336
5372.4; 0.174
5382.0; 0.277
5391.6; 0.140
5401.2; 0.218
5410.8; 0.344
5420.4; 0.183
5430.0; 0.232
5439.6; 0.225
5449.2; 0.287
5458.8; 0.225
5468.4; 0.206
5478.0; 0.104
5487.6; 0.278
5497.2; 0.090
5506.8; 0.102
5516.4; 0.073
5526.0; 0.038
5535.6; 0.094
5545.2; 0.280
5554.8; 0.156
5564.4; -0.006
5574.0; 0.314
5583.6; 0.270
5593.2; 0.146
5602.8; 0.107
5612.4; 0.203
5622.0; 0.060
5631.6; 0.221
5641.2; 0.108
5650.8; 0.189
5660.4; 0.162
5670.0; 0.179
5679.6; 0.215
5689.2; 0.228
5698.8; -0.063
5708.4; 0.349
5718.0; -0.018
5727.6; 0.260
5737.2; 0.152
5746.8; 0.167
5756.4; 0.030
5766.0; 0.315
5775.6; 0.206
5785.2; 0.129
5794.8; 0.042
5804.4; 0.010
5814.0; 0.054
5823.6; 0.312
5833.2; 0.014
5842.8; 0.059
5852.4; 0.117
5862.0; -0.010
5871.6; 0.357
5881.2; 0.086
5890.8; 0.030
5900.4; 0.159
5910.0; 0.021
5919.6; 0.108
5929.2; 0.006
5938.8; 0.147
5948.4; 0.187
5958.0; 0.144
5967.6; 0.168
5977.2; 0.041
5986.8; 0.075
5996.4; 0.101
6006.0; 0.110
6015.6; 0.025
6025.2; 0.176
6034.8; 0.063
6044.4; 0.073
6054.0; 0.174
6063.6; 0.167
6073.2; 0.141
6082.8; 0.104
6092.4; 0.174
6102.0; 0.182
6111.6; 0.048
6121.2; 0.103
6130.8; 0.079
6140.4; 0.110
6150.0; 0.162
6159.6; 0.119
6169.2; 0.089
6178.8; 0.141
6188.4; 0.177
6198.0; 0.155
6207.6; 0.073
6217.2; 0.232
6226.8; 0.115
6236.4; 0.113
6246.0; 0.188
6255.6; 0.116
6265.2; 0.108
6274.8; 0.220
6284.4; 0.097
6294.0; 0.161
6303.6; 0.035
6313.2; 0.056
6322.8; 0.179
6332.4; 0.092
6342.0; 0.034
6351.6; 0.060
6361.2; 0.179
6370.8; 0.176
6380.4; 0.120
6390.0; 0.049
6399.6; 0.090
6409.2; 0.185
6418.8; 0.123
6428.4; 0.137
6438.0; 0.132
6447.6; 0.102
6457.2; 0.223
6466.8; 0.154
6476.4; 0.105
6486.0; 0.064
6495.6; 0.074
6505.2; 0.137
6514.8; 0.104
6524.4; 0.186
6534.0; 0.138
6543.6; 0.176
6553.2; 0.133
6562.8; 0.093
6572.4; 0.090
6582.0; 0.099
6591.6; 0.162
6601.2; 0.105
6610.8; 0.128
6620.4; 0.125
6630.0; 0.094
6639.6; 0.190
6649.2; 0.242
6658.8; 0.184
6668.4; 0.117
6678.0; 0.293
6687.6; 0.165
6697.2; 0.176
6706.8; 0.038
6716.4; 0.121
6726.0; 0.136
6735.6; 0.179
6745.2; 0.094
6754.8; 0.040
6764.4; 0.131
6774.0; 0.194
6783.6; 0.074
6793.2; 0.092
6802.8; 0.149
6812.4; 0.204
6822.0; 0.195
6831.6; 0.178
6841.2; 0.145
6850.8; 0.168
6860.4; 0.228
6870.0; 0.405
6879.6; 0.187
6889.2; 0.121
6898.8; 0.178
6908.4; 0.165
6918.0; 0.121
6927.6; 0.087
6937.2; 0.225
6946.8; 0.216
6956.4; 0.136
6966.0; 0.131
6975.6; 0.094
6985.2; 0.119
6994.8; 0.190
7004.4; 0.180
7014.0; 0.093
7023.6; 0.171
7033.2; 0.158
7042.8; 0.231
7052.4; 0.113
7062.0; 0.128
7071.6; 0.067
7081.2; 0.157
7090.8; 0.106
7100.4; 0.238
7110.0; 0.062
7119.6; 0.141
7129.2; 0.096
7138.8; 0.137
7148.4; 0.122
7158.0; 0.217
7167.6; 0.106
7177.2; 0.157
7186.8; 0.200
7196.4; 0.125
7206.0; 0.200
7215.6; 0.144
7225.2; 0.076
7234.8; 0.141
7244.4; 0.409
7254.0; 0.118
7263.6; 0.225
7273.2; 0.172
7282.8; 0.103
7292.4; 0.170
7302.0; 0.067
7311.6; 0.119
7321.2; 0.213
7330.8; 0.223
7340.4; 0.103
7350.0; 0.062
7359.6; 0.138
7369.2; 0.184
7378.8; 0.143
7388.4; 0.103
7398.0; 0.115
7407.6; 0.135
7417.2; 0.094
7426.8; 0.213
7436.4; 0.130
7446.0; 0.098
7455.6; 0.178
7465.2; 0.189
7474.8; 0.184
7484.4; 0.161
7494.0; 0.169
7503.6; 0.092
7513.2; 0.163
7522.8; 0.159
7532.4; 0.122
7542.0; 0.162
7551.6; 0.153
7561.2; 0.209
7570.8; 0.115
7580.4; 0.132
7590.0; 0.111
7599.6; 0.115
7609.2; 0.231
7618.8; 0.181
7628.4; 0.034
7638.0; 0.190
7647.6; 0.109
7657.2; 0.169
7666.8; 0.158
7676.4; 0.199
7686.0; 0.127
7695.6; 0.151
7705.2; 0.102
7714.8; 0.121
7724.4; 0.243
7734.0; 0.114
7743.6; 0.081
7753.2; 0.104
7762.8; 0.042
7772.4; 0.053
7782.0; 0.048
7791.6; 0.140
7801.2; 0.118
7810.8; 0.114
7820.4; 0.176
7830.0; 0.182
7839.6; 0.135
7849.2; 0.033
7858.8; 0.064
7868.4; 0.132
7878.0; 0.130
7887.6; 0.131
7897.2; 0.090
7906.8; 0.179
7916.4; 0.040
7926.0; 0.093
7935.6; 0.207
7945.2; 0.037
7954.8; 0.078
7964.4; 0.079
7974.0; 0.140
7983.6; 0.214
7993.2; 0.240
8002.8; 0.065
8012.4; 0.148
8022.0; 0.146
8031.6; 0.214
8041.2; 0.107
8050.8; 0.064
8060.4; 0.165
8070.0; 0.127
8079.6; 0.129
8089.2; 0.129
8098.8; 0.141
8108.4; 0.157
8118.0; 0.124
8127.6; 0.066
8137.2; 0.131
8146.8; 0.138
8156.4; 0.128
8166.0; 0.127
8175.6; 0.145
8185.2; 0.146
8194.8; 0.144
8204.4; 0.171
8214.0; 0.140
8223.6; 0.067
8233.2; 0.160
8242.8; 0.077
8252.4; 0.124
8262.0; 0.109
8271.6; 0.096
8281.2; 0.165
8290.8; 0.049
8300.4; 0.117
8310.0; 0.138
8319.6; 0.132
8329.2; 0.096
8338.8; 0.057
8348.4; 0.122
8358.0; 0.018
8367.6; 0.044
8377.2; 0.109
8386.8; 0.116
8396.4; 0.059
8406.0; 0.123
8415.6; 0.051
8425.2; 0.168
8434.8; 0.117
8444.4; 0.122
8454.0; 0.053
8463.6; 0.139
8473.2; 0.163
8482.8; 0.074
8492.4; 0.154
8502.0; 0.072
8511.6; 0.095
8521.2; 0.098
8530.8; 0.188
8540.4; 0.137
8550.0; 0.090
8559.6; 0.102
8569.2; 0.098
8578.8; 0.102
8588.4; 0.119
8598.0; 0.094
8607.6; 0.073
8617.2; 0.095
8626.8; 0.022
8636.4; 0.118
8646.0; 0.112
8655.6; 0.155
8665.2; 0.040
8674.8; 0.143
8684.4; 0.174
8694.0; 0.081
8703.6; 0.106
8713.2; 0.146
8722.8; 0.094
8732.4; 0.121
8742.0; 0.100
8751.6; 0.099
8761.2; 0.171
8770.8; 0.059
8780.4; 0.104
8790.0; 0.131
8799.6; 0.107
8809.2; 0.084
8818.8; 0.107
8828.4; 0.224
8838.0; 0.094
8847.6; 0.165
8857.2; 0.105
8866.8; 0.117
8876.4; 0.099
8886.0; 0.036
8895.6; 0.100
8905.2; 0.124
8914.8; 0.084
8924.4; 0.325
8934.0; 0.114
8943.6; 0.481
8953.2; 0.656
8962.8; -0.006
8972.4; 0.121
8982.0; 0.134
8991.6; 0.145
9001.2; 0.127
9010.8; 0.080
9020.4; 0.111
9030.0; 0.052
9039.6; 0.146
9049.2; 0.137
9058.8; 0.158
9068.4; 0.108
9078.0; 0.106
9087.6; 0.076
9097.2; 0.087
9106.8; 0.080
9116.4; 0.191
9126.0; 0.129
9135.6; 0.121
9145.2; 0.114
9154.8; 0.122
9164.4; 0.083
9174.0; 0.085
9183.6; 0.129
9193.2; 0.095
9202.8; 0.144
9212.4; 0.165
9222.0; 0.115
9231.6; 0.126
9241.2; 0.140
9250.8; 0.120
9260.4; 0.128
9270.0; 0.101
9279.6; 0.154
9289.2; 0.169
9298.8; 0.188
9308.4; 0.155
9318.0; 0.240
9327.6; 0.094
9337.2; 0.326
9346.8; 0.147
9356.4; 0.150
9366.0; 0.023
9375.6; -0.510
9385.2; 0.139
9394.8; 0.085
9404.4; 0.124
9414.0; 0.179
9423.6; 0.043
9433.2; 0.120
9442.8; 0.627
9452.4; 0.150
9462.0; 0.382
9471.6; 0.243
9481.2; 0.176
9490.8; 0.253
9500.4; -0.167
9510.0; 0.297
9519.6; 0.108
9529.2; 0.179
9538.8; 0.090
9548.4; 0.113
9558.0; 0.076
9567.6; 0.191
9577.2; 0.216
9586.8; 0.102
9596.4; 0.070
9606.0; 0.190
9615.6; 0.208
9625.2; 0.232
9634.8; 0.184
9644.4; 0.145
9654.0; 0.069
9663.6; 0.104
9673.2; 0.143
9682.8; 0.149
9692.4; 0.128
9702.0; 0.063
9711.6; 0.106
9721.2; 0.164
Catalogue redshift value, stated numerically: 1.40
